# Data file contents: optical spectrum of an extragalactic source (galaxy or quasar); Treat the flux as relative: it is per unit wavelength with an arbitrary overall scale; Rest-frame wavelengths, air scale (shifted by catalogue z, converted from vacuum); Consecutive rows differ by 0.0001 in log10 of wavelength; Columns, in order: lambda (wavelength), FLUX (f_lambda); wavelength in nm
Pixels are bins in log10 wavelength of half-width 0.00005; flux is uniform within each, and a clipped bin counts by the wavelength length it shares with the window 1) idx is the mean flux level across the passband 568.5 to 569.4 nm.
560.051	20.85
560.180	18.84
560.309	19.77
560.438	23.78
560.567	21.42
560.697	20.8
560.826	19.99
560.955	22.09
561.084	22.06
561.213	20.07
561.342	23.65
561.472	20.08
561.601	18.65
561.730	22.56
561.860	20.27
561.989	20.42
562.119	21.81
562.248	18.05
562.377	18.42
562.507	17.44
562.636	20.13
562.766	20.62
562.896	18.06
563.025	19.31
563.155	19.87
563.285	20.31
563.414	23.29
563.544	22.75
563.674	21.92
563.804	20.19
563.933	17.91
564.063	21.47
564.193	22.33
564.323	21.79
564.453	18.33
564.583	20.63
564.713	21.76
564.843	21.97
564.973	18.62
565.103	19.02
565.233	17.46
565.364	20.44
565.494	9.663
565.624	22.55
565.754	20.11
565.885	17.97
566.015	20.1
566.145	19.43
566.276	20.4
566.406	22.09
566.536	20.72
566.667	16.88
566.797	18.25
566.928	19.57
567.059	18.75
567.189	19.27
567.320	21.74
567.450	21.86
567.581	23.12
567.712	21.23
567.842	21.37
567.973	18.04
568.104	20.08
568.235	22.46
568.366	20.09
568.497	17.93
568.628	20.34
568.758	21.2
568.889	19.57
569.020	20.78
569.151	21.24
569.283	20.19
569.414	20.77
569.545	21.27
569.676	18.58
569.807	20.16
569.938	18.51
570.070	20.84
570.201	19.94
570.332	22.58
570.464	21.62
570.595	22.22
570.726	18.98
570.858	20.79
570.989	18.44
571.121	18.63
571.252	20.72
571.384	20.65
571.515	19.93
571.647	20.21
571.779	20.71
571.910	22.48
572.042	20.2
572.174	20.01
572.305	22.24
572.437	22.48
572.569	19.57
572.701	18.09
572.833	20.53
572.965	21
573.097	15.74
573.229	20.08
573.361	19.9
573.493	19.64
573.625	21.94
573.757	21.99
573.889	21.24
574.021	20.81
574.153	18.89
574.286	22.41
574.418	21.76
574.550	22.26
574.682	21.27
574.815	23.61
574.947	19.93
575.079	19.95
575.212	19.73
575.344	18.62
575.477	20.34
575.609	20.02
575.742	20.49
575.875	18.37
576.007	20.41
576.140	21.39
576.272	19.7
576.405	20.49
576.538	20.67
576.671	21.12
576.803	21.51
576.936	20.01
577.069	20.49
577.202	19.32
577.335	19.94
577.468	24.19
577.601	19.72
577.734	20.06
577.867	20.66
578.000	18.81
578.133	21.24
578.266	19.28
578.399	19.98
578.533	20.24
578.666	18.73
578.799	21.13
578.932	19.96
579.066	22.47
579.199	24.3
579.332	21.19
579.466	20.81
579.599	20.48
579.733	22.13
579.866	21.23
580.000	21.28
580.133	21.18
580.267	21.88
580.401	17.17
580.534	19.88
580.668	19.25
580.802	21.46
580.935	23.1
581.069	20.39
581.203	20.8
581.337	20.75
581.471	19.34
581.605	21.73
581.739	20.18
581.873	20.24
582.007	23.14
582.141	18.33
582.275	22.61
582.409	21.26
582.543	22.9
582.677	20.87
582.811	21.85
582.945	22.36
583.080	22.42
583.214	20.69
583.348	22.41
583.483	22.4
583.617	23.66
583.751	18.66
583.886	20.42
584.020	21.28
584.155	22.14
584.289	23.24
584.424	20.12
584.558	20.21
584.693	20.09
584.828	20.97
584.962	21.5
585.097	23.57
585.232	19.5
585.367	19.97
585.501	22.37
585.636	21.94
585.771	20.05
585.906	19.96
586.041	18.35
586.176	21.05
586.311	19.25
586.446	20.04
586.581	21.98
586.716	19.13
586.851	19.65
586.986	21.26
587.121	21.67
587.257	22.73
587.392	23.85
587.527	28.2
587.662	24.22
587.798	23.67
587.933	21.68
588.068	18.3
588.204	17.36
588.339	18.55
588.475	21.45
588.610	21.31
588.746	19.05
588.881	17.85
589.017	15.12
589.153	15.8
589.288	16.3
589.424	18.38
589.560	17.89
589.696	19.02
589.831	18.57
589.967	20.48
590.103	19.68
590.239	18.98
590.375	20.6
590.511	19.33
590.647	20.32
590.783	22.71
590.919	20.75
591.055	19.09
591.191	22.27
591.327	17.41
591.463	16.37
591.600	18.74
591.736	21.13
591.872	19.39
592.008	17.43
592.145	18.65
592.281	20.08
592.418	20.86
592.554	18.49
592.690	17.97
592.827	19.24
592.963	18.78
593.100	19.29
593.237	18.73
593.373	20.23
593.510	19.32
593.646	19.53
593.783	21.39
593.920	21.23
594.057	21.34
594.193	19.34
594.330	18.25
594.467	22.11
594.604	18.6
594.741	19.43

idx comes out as 20.4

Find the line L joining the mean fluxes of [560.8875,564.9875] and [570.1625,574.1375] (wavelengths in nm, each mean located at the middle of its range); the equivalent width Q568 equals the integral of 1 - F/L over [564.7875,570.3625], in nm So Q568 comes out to 0.16 nm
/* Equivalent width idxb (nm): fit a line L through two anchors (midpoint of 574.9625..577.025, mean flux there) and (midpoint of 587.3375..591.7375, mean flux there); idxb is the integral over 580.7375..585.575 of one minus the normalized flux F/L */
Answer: -0.32 nm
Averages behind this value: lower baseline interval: 20.2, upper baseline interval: 19.8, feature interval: 21.3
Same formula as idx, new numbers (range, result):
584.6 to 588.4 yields 21.1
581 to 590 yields 20.7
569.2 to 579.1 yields 20.4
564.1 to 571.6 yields 20.1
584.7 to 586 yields 21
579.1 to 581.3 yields 21.1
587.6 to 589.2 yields 19.6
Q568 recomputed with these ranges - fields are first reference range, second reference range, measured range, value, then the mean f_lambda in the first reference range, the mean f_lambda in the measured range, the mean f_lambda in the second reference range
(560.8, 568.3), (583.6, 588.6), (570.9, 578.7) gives 0.083 nm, 20.2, 20.4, 21.1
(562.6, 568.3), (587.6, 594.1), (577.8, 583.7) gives -0.402 nm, 20.1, 21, 19.5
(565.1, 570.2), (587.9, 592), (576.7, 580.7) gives -0.238 nm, 19.9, 20.6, 19.1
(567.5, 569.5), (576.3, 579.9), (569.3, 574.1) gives 0.060 nm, 20.6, 20.4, 20.7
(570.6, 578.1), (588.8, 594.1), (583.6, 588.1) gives -0.395 nm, 20.4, 21.3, 19.2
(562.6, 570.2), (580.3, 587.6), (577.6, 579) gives 0.055 nm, 20.1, 20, 21.2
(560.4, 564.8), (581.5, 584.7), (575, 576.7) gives 0.084 nm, 20.6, 20.1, 21.4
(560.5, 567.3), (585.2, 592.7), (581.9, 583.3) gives -0.115 nm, 20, 21.6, 19.9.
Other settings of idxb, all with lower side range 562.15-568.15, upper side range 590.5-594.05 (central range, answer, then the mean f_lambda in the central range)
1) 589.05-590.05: 0.084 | 18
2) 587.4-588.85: -0.129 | 21.4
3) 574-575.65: -0.079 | 20.8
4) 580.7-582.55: -0.126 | 21.1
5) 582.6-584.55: -0.185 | 21.6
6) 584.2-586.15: -0.117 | 20.9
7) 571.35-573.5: -0.042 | 20.2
